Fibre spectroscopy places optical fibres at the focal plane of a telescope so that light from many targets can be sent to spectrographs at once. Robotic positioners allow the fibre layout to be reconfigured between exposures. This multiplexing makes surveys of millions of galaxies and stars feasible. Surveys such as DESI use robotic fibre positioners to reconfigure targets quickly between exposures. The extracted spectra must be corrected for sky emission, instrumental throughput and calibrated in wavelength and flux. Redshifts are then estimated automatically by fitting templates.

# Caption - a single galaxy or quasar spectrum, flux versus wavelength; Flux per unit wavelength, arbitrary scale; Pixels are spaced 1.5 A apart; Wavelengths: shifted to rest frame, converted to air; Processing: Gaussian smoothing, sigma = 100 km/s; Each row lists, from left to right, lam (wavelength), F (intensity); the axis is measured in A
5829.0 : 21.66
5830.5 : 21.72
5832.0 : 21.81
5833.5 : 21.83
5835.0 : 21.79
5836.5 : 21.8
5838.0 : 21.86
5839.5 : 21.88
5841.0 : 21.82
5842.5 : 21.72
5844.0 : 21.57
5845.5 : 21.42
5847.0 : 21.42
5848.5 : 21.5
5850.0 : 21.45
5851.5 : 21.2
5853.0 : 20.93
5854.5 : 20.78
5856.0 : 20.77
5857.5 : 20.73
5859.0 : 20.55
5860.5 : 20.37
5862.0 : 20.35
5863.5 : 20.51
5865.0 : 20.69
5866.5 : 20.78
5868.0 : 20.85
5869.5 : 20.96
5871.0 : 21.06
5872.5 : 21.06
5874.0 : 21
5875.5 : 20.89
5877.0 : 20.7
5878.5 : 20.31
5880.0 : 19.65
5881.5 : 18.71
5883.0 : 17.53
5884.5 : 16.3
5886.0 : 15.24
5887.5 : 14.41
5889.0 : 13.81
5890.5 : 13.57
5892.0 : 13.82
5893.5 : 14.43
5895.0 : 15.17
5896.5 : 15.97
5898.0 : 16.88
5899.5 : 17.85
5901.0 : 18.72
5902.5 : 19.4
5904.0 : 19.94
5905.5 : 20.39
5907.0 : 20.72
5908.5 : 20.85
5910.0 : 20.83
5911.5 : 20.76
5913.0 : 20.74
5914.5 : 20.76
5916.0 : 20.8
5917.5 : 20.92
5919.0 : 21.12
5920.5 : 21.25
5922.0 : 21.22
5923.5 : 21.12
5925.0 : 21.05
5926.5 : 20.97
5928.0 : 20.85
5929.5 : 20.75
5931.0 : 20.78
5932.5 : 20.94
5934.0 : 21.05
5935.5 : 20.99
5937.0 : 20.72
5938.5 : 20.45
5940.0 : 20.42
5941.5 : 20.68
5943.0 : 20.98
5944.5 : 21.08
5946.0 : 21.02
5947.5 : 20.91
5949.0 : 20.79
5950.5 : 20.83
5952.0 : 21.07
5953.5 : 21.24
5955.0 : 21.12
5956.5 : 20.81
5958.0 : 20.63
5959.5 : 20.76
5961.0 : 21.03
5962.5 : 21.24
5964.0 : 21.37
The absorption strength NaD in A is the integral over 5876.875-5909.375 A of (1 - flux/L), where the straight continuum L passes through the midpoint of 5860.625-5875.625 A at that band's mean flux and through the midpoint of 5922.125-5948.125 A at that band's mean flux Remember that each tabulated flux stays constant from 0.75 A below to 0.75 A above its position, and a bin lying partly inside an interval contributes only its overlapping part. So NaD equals 5.3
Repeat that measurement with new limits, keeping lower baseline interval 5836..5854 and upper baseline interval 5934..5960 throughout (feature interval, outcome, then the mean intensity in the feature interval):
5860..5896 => 4.9 A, 18.4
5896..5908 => 1.3 A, 18.8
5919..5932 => 0.0 A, 21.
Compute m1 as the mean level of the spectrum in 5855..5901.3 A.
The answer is 18.5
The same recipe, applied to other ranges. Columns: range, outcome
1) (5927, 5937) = 20.9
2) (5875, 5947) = 19.3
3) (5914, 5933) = 21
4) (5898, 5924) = 20.3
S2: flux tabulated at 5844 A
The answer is 21.57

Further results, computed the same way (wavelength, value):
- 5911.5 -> 20.76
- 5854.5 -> 20.78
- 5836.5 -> 21.8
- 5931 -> 20.78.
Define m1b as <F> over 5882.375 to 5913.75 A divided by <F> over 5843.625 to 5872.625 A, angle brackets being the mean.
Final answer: 0.84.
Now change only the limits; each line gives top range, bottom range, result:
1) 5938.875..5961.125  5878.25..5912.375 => 1.19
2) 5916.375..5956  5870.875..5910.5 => 1.16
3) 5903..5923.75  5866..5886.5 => 1.06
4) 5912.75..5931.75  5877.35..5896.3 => 1.30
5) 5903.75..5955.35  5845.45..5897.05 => 1.09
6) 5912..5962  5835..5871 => 0.99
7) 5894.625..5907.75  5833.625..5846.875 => 0.85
